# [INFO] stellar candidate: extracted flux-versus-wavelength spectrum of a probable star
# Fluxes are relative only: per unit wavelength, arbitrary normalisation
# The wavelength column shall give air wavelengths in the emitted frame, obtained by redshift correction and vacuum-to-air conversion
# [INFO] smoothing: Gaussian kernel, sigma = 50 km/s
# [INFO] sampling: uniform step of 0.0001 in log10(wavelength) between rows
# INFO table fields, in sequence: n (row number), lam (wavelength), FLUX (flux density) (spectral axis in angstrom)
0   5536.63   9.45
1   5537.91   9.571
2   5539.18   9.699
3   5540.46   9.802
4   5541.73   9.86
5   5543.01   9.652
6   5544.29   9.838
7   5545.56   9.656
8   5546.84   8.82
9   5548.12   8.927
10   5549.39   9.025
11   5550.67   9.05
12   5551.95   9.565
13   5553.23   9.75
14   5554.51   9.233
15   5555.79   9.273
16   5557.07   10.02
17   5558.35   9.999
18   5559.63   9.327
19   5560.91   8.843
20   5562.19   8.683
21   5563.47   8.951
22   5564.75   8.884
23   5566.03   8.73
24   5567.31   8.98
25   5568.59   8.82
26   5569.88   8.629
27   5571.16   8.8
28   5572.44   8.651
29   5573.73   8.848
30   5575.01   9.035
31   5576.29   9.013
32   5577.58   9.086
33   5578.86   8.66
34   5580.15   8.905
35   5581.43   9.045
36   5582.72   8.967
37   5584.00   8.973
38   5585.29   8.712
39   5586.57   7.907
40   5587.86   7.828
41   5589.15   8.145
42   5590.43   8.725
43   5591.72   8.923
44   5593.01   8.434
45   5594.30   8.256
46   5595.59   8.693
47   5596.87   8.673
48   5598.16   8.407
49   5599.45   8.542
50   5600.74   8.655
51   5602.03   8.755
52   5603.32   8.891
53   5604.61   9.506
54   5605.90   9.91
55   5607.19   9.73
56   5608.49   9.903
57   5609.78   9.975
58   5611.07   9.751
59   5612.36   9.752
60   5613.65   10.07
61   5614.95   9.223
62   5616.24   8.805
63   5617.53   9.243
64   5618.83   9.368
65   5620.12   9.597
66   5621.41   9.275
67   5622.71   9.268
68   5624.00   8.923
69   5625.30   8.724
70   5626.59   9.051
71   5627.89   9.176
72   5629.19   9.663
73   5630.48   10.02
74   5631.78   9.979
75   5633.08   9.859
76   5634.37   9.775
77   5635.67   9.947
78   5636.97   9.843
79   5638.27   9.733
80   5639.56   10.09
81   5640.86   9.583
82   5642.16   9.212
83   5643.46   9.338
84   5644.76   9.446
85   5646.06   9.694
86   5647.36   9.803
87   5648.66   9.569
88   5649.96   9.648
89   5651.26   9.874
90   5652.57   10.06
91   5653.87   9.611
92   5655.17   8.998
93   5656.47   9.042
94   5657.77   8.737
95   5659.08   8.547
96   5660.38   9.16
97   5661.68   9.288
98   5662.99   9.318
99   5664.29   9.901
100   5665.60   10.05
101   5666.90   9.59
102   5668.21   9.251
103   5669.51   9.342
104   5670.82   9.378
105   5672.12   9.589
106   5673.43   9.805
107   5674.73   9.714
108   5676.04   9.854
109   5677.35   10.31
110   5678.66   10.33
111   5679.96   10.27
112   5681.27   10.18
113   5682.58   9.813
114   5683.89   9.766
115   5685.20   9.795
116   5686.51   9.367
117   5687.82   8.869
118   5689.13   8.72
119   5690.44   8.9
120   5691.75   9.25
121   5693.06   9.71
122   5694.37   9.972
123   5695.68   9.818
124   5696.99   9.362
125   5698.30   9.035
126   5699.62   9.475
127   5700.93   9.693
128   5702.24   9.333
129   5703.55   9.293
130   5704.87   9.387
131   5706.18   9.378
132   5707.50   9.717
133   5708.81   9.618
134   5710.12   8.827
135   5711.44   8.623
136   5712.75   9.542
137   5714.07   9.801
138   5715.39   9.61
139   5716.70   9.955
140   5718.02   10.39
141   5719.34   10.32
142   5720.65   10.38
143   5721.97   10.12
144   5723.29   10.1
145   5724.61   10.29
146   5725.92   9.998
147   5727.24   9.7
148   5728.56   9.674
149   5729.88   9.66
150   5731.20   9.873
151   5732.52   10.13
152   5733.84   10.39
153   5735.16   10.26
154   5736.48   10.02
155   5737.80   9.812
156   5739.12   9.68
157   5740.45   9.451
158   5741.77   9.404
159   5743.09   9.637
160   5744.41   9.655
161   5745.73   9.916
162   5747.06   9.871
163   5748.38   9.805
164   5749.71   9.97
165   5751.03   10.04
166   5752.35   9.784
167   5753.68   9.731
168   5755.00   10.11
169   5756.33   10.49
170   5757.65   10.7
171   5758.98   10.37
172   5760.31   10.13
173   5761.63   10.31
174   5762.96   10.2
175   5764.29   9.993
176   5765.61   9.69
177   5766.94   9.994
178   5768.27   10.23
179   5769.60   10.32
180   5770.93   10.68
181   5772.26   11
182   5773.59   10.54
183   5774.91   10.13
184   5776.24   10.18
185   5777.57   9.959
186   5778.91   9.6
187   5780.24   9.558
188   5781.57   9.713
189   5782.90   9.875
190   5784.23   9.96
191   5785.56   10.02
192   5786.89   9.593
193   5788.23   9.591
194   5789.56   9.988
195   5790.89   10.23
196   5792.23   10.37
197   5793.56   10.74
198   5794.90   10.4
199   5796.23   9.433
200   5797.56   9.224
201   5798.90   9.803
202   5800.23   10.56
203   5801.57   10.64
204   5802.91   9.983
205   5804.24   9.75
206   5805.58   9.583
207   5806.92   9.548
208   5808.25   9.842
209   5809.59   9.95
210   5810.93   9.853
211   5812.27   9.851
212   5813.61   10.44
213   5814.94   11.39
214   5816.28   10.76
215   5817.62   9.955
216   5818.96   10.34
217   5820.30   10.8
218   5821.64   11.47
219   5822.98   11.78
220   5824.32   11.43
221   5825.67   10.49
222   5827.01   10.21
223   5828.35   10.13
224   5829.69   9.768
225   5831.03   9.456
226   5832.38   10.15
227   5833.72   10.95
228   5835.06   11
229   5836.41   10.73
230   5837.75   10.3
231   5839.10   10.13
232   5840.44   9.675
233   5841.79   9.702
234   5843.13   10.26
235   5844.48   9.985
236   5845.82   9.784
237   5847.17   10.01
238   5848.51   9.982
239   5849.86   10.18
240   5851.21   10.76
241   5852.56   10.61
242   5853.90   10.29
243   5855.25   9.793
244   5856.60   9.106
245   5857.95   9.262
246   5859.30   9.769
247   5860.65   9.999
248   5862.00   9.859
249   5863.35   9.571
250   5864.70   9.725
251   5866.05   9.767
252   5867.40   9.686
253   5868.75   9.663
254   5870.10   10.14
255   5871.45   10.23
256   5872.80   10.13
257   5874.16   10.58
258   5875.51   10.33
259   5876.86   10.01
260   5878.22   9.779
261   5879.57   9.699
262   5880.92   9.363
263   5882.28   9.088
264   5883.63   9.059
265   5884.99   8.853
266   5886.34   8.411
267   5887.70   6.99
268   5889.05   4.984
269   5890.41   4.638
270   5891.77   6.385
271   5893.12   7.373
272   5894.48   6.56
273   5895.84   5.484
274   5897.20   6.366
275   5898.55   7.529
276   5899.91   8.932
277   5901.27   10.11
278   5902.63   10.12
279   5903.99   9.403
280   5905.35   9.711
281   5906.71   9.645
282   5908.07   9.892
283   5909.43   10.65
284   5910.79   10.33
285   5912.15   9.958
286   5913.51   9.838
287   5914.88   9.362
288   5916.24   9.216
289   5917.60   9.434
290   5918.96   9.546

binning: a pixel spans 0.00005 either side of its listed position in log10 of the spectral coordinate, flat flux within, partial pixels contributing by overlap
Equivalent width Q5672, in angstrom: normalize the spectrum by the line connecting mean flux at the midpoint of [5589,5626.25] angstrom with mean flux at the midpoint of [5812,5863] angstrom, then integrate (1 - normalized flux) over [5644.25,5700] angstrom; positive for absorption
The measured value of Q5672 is -0.6 angstrom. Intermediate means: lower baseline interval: 9.12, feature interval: 9.54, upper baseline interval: 10.3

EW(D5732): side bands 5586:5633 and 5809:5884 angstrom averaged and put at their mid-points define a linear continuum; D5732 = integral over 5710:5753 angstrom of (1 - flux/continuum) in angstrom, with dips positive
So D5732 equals -1.0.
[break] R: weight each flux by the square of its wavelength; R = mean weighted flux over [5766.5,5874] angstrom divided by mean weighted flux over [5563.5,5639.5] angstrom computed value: 1.2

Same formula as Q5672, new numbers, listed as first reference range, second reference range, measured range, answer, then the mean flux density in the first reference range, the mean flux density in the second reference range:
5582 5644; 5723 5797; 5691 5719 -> 0.6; 9.2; 10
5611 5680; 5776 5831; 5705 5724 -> 0.1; 9.54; 10.2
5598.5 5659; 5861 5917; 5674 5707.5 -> -0.9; 9.46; 8.97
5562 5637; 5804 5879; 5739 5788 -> -1.0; 9.07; 10.2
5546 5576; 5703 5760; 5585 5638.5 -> 0.8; 9.08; 9.85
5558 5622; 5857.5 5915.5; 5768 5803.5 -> -4.3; 8.99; 9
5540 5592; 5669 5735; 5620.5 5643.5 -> -0.4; 9.04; 9.69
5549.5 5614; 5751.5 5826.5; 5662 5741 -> 0.0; 9.01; 10.2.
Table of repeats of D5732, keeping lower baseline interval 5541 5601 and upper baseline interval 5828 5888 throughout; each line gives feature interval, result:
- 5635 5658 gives -1.00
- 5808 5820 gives -0.72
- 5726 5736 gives -0.54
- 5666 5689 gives -1.03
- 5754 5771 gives -1.19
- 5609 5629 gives -0.57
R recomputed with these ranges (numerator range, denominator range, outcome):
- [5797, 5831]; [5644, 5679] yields 1.14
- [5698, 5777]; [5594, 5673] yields 1.09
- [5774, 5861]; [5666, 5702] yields 1.11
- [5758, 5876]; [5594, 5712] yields 1.14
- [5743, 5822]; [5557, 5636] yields 1.19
